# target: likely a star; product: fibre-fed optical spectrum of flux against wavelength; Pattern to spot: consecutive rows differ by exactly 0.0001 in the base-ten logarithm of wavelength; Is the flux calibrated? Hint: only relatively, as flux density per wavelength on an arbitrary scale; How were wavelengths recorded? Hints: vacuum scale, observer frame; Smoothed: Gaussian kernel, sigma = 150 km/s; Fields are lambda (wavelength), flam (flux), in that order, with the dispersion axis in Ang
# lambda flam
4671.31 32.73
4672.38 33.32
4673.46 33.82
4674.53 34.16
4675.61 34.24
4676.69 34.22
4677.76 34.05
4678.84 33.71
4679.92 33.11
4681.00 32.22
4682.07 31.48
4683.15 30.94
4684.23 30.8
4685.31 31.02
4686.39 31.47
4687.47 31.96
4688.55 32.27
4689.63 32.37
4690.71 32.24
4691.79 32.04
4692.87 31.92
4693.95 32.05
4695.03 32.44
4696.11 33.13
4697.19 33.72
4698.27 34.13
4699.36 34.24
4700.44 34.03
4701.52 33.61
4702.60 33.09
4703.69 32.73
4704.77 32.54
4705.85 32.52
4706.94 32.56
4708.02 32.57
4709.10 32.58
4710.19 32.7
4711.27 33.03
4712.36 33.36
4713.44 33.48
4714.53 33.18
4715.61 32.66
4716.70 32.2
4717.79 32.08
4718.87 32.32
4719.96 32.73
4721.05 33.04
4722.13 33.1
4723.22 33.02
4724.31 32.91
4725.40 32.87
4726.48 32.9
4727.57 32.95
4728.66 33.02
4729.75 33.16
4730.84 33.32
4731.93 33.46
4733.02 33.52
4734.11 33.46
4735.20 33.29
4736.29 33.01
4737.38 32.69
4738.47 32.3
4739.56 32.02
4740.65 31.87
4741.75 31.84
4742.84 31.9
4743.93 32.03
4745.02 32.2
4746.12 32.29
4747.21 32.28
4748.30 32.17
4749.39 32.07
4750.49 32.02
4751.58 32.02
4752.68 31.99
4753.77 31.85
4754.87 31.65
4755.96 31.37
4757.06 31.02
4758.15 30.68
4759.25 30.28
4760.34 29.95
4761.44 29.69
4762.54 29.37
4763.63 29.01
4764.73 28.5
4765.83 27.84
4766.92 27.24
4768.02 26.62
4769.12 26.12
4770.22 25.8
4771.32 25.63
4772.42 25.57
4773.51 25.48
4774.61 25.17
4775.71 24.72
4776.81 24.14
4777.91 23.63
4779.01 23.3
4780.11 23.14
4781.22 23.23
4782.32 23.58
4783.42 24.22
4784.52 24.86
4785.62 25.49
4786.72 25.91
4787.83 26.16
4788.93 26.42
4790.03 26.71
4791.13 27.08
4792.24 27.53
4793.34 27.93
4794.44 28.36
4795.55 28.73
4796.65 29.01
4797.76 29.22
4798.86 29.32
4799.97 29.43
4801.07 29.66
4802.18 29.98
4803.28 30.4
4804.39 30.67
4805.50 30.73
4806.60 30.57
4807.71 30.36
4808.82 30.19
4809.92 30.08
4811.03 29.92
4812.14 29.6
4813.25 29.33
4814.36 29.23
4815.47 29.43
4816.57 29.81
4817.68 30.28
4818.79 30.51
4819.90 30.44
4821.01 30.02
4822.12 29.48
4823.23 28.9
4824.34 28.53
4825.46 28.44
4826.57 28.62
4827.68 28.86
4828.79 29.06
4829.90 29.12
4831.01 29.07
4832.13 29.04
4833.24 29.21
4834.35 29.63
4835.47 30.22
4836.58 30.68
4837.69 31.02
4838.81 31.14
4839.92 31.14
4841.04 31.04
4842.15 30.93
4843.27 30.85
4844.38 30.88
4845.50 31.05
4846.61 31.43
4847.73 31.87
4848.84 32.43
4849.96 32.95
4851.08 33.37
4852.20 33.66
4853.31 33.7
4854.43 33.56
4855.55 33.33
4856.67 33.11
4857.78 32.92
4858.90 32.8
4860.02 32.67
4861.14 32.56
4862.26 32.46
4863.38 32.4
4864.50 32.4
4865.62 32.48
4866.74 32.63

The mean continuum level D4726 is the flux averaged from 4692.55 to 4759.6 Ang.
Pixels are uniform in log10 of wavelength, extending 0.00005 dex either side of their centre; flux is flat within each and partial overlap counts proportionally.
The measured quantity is 32.6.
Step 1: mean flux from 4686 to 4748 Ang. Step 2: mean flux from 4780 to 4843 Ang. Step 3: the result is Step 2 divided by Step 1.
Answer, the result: 0.88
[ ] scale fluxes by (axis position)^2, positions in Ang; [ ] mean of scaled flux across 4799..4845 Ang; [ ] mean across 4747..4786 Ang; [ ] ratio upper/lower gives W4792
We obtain 1.10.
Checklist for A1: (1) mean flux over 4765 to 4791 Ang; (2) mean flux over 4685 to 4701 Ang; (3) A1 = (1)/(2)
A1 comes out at 0.78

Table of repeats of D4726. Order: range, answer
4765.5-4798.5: 26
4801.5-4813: 30.2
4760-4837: 28.1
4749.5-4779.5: 28.2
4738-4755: 32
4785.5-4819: 29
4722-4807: 29.4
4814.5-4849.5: 30.1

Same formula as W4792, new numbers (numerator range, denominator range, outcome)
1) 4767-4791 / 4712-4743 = 0.78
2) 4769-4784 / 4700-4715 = 0.76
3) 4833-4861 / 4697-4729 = 1.02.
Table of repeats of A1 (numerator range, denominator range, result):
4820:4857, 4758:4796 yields 1.16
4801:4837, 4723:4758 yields 0.92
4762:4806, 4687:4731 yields 0.82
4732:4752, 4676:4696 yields 1.00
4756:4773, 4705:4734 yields 0.86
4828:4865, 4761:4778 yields 1.19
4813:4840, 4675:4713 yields 0.91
